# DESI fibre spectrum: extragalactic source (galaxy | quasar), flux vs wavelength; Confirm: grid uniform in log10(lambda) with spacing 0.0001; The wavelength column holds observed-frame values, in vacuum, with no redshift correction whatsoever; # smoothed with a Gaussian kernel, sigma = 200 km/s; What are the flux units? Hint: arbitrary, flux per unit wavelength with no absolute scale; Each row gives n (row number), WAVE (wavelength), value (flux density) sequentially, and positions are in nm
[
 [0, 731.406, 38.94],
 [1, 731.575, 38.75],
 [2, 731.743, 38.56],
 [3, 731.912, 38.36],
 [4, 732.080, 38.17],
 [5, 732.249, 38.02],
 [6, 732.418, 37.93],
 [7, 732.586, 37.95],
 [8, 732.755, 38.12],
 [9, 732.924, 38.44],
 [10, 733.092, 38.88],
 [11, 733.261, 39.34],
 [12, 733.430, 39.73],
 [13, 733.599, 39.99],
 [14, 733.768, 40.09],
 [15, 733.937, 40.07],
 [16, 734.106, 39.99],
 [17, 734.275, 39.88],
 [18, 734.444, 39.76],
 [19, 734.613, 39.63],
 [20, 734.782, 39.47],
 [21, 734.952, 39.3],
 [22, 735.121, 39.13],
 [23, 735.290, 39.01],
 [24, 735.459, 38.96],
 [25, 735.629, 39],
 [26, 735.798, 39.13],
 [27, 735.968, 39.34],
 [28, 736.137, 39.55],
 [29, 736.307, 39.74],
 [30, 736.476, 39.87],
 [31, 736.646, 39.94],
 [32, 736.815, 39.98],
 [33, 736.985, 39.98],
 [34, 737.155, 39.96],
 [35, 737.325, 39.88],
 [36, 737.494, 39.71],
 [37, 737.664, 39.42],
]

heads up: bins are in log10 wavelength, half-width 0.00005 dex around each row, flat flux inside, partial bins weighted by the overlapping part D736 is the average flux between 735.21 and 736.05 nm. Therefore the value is 39.1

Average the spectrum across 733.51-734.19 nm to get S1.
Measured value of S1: 40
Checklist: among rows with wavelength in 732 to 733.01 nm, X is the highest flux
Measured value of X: 38.44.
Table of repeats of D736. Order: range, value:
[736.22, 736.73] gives 39.8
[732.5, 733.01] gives 38.2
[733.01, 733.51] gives 39.3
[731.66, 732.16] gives 38.4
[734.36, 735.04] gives 39.5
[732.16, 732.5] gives 37.9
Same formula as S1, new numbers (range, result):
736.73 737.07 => 40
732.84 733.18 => 38.7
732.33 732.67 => 38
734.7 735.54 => 39.2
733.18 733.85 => 39.8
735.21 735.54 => 39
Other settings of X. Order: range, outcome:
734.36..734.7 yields 39.76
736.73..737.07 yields 39.98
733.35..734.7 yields 40.09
